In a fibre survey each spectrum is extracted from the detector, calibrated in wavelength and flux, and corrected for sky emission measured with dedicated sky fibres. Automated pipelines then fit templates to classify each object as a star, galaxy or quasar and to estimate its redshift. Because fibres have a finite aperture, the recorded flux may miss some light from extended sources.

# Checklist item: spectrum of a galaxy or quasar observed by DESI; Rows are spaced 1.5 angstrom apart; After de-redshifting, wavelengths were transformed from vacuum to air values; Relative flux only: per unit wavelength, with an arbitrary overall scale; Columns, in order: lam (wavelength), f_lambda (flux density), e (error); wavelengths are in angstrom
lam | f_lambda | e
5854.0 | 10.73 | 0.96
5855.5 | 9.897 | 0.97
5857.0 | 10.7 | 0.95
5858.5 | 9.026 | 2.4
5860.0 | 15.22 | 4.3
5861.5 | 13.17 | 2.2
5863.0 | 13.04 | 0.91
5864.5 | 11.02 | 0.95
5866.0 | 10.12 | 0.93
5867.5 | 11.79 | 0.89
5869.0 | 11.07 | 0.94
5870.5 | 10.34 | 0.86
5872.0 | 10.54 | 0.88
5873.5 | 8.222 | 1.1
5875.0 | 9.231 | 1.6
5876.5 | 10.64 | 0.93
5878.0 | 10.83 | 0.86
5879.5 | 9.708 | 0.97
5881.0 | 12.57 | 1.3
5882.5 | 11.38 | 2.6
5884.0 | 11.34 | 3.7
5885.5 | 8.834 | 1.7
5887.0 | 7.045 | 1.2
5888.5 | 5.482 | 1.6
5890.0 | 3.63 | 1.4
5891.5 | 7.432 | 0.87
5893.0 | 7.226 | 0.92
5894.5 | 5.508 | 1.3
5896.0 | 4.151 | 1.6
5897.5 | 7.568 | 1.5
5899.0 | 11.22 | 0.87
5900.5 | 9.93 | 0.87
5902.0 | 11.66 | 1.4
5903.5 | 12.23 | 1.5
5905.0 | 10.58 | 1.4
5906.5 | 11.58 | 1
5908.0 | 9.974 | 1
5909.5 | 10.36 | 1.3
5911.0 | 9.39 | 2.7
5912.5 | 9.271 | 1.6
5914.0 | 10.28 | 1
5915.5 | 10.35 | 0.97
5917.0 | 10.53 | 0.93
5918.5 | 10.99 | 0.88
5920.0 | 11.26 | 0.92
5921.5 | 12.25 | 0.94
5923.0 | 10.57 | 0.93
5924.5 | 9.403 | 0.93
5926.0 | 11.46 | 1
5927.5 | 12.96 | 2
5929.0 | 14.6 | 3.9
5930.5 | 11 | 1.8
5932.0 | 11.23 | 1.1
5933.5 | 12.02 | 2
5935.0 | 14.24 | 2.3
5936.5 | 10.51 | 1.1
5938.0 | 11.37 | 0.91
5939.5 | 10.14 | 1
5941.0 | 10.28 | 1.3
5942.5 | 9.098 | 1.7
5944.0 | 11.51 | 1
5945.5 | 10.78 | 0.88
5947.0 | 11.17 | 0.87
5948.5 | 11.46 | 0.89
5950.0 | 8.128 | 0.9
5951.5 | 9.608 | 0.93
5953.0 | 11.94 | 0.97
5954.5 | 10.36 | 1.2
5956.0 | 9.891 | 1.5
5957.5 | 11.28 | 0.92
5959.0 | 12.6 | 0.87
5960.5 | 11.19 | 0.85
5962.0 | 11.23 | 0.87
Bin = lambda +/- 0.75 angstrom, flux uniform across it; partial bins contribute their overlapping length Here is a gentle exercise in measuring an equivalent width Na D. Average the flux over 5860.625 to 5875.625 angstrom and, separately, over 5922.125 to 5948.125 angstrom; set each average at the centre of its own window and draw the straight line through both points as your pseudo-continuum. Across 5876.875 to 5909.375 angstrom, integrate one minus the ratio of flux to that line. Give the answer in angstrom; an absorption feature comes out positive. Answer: 5.8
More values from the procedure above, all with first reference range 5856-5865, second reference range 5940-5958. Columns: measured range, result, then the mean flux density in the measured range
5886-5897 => 5.3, 5.89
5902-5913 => 0.6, 10.6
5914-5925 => 0.2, 10.8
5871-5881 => 1.4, 10.1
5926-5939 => -1.7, 12.2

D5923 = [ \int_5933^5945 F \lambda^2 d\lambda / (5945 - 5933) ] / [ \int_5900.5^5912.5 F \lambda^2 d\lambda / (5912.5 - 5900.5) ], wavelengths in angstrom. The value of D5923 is 1.1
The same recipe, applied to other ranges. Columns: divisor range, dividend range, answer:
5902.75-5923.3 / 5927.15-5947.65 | 1.08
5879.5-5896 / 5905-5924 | 1.34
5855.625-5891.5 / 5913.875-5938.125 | 1.15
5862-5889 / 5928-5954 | 1.11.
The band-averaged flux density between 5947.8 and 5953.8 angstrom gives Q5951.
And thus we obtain 10.3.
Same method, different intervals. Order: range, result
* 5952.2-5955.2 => 11.1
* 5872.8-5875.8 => 8.77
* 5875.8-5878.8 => 10.7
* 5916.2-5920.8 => 10.9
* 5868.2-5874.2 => 10.1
